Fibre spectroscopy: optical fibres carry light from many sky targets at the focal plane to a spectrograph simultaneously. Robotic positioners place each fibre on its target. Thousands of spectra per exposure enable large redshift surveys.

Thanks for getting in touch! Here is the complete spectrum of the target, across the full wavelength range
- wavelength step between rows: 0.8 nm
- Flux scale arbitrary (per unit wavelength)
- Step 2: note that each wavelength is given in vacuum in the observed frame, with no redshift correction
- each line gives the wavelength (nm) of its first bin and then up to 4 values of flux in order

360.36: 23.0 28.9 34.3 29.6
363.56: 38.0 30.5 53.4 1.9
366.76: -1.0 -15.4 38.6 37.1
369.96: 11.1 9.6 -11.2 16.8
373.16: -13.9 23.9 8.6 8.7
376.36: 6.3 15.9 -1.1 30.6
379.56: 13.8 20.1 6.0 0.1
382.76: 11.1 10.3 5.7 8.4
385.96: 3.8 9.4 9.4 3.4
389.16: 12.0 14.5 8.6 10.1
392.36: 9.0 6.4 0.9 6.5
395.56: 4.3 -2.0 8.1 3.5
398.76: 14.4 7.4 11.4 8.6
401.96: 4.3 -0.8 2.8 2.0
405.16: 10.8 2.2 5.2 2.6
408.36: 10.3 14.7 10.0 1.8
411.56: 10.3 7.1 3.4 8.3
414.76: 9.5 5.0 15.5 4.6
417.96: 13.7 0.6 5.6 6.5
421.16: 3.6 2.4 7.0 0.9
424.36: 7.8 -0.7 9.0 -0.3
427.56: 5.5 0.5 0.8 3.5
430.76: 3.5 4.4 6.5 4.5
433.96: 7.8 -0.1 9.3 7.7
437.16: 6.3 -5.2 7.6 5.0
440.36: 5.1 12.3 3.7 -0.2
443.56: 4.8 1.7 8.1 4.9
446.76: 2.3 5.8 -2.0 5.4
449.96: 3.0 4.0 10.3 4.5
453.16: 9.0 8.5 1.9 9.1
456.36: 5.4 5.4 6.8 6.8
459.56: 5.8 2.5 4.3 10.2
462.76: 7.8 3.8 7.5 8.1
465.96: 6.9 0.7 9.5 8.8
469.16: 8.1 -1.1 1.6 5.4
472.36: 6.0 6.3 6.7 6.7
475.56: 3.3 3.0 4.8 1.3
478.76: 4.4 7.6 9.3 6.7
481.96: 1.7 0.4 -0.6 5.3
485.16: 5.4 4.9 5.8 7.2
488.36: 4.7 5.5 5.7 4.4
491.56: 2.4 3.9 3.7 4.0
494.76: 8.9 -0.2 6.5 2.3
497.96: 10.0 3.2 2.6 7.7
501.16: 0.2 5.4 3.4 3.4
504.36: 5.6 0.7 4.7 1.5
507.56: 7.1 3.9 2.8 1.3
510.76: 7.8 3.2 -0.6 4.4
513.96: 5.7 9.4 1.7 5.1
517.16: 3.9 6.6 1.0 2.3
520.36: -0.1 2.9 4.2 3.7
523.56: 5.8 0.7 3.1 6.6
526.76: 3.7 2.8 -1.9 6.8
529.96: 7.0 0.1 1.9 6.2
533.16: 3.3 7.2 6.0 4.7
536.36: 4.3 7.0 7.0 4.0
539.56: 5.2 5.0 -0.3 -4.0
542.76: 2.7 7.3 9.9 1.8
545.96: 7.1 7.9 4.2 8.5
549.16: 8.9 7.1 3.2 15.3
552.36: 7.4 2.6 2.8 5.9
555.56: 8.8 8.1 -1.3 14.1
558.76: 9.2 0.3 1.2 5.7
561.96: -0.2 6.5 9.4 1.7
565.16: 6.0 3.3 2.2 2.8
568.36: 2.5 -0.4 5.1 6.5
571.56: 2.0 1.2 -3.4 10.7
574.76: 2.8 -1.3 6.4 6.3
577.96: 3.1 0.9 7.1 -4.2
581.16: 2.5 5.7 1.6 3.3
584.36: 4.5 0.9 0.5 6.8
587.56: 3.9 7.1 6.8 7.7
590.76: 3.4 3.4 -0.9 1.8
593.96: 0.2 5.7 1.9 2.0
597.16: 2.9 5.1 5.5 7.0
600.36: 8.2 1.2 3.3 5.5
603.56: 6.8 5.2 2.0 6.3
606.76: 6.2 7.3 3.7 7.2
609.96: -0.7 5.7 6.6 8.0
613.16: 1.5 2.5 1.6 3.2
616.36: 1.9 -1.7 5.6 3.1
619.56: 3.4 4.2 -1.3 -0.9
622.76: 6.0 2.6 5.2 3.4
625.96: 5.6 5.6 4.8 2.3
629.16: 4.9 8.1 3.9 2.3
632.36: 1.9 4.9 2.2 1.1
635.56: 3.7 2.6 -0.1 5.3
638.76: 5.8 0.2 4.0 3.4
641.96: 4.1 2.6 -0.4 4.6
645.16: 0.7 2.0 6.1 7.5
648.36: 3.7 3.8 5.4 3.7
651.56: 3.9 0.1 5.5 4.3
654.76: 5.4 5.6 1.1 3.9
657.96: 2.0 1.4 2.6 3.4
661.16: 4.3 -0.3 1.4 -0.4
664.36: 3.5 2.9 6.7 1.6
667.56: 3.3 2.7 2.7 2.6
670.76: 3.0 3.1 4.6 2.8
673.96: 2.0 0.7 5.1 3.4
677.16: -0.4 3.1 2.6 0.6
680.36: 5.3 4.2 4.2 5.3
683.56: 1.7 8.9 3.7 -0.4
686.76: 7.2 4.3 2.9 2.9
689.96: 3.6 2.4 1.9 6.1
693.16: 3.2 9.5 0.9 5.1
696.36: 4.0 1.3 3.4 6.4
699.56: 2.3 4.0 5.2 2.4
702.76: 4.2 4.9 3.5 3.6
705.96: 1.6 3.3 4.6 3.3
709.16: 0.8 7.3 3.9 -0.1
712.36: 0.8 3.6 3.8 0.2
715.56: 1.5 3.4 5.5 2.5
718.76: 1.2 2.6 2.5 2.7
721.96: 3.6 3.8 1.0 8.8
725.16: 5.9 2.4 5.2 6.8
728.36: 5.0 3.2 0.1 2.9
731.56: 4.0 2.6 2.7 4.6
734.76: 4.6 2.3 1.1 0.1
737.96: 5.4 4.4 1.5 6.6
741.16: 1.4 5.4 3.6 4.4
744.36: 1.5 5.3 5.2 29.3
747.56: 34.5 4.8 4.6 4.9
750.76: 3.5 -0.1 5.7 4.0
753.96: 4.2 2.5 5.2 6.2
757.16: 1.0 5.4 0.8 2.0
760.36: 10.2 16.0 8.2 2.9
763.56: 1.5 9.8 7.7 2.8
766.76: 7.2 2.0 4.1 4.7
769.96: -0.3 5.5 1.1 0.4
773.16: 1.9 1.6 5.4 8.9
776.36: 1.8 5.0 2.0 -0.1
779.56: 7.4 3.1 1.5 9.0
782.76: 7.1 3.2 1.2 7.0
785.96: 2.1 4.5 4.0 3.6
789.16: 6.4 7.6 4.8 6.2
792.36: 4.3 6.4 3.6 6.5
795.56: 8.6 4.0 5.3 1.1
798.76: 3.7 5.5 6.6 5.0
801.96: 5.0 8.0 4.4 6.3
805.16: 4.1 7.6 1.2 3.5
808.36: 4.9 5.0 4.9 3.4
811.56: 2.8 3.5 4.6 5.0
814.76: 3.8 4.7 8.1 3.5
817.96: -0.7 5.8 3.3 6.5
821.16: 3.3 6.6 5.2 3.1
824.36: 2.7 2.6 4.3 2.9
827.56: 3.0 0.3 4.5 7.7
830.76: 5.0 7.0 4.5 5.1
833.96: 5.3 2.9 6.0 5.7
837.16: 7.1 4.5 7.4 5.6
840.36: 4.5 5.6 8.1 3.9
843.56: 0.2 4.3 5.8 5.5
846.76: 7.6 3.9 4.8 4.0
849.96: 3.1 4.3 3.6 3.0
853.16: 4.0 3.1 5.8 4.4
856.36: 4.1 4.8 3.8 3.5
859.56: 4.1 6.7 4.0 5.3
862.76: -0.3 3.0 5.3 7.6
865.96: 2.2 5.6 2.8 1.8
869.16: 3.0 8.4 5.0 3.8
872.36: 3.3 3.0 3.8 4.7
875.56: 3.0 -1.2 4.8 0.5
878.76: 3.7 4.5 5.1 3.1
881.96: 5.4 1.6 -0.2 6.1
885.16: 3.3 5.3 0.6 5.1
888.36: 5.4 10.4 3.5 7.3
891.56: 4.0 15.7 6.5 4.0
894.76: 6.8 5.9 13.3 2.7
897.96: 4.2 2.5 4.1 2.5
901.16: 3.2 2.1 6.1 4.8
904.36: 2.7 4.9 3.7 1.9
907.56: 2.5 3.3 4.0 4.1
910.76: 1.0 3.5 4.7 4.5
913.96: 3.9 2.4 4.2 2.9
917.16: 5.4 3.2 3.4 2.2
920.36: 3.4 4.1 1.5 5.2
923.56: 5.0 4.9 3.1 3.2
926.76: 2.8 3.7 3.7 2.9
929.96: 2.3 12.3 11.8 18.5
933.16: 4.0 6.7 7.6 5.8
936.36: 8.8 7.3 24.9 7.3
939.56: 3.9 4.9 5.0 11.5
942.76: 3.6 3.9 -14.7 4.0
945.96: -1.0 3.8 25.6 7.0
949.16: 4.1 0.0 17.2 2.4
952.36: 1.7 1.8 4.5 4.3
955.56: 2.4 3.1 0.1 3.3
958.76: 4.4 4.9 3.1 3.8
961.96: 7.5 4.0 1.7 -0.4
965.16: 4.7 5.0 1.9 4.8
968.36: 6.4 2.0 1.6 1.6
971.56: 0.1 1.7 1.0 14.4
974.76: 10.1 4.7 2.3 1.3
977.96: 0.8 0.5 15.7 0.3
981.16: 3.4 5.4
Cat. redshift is 1.004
